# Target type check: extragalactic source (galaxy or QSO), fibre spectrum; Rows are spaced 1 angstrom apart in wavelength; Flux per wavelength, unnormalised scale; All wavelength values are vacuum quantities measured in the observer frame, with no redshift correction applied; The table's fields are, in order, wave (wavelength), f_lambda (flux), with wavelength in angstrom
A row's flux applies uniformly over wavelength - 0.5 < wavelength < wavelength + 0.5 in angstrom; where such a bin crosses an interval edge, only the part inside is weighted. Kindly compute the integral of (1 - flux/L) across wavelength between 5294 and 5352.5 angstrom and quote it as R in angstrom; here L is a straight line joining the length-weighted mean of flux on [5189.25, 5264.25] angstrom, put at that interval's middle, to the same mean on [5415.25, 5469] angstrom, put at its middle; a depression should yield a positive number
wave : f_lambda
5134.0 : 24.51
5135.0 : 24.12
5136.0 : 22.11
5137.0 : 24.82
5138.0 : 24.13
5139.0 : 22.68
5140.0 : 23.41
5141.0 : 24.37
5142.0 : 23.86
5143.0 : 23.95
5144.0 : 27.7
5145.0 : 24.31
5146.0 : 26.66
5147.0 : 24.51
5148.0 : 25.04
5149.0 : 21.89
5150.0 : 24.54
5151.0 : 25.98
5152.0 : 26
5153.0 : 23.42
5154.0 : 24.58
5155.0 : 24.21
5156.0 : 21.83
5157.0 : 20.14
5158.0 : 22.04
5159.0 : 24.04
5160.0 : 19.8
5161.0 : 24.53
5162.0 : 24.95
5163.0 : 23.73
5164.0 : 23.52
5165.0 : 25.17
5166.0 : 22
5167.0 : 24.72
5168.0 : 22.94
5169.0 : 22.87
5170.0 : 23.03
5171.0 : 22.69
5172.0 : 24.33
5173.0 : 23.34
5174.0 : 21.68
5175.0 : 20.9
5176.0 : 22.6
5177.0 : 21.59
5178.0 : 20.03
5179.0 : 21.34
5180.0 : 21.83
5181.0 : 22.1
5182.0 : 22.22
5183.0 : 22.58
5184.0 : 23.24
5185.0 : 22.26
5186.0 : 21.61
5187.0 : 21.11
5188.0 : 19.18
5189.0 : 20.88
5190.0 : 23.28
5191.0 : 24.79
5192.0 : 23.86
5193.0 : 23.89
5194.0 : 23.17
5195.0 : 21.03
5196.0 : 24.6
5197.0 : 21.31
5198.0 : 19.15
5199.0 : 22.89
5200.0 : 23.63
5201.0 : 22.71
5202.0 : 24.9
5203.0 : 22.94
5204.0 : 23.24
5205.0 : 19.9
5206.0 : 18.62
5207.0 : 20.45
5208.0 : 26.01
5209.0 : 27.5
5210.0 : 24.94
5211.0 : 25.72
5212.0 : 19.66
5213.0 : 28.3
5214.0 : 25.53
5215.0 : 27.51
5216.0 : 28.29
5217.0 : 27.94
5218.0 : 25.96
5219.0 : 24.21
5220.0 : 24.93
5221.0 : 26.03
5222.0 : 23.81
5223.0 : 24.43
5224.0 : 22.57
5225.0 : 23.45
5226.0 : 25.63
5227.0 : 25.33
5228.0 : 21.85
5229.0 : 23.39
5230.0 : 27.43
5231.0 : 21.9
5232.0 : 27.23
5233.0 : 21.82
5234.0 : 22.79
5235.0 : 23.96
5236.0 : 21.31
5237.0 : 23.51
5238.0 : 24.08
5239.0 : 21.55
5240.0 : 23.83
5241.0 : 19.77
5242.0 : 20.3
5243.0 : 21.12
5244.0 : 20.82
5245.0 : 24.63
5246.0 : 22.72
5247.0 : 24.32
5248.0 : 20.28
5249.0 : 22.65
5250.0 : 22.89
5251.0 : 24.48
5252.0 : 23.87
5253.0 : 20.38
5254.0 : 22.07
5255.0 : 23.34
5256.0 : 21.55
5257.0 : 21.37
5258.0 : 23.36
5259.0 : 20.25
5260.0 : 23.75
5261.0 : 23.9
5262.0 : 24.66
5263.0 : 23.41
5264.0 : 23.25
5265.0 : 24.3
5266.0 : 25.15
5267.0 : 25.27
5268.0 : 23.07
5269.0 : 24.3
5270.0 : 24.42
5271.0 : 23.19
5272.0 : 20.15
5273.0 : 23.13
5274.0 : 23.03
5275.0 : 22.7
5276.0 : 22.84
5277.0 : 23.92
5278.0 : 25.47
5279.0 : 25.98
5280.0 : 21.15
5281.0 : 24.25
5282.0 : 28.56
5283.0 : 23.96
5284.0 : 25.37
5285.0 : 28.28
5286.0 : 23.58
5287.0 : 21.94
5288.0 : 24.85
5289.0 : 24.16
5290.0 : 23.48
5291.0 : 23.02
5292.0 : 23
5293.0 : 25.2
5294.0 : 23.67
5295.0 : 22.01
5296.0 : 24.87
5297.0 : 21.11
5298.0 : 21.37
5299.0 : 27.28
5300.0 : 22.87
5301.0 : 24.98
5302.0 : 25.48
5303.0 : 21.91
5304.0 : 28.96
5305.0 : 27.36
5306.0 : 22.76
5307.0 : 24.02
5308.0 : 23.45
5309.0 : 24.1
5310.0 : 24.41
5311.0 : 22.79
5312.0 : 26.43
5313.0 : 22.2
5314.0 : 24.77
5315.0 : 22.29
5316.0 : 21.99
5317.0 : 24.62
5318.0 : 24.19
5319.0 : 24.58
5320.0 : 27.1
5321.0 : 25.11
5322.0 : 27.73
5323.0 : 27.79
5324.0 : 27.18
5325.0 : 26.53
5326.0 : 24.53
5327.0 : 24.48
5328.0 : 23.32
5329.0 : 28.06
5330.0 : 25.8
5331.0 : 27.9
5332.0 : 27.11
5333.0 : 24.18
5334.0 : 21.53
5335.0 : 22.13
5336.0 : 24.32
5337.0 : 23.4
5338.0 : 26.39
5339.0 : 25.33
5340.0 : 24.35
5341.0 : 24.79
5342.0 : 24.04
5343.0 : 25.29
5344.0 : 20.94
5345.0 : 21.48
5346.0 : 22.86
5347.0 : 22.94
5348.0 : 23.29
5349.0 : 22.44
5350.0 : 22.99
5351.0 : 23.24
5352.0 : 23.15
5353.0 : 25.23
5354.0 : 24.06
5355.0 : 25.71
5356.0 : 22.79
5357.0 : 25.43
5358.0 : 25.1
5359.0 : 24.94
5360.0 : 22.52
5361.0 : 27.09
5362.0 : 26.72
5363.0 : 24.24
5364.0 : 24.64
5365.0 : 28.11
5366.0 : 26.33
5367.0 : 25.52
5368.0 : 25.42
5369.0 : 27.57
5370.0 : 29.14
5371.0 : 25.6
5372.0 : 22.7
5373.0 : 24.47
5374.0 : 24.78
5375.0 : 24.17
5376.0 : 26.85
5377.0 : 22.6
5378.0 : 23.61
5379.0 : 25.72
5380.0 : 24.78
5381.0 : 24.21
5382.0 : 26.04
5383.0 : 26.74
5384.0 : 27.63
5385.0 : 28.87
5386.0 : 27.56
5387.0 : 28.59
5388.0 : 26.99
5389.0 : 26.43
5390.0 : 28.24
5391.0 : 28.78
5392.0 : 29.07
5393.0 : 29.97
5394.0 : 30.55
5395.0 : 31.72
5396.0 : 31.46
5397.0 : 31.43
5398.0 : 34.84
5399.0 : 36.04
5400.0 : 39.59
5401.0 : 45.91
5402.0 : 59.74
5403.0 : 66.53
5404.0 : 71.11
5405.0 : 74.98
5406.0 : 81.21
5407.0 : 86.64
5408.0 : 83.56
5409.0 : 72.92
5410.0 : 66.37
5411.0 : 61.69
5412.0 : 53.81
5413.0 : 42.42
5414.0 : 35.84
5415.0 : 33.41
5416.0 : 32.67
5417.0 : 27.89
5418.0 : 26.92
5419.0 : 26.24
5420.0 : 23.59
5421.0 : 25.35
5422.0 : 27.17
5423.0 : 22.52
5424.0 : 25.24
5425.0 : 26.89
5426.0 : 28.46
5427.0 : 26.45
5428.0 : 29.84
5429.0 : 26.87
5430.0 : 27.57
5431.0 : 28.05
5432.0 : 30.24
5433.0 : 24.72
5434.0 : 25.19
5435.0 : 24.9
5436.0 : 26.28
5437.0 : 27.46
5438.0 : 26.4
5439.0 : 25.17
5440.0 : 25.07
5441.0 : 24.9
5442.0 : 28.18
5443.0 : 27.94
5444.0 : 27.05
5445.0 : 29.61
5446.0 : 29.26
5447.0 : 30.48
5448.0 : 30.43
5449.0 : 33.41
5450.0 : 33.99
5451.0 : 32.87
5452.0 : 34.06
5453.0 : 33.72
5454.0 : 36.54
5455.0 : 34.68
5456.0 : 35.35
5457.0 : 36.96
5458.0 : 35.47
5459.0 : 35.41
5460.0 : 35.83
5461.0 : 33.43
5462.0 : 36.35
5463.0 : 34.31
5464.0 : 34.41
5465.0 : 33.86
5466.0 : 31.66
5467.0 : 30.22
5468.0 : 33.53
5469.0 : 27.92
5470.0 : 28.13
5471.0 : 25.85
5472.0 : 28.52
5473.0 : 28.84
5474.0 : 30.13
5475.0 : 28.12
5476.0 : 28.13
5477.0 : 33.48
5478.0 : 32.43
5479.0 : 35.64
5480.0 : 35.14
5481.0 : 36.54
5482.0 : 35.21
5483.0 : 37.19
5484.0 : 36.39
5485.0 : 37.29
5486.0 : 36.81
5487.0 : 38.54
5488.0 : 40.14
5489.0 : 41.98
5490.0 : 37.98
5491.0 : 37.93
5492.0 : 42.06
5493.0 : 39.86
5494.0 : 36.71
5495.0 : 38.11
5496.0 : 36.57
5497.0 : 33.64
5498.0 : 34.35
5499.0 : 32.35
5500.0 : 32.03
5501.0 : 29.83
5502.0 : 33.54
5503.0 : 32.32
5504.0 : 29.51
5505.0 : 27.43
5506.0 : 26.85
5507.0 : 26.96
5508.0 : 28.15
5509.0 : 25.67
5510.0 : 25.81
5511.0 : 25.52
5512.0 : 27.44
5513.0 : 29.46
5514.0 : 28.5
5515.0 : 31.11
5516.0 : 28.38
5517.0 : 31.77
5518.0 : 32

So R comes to 4.28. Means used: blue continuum 23.4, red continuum 29.8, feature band 24.3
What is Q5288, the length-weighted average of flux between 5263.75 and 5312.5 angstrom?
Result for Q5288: 24.1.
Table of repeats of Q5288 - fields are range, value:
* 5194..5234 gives 24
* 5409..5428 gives 35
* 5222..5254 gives 23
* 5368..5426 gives 36.6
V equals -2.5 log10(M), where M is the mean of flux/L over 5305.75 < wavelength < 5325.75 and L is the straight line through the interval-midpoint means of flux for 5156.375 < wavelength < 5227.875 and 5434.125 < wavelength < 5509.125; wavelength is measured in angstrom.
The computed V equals 0.11 mag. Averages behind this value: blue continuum 23.2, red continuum 32.4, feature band 24.7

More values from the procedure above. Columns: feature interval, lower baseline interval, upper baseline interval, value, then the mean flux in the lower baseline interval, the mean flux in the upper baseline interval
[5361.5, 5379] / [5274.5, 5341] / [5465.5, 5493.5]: 0.10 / 24.6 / 34.1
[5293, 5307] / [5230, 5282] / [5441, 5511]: 0.04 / 23.1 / 32.9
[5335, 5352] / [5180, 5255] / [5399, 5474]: 0.29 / 23.3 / 36.4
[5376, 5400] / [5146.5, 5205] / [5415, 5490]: 0.02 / 22.8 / 30.9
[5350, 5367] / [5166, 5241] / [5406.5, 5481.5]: 0.20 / 23.3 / 33.6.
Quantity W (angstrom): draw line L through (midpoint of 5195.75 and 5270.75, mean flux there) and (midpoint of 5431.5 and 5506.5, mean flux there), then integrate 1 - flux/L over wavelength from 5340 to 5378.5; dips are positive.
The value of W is 5.1 angstrom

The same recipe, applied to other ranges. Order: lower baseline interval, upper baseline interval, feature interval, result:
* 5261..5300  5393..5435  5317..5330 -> 1.6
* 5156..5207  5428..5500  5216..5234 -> -0.5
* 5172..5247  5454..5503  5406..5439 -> -4.9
